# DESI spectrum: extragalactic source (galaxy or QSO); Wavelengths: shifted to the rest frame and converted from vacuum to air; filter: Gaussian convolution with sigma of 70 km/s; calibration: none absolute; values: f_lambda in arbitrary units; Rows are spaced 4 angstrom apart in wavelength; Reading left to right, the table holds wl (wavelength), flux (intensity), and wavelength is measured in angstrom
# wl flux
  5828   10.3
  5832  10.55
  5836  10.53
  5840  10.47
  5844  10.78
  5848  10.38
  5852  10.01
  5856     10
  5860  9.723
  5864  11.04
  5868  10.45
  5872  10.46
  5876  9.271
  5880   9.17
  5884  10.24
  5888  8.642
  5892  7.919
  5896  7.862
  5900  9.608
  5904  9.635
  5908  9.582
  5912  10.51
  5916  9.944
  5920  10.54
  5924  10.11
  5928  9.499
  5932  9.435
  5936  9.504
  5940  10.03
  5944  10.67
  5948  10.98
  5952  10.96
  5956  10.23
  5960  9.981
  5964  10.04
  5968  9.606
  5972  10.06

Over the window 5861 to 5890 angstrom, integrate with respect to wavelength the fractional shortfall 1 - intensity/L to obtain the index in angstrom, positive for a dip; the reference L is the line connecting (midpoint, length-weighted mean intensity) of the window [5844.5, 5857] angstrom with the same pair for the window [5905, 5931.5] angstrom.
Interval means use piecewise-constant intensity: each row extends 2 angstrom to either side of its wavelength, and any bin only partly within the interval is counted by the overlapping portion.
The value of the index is 0.70 angstrom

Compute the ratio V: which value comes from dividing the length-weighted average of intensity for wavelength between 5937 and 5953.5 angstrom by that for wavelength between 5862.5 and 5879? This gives 1.04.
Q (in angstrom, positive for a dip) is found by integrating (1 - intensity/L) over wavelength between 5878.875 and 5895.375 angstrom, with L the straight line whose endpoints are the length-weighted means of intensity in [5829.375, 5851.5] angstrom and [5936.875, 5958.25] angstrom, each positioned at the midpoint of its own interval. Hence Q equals 2.5 angstrom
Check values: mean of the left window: 10.5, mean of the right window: 10.5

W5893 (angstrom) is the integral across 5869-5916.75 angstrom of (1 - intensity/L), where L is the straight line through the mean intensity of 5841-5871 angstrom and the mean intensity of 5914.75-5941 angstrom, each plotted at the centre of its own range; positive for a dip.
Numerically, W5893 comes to 3.2 angstrom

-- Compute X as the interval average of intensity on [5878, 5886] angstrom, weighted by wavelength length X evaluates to 9.71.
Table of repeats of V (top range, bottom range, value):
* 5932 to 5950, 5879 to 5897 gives 1.16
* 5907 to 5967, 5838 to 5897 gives 1.03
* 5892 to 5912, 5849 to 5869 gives 0.90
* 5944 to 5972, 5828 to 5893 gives 1.03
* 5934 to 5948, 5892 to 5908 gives 1.14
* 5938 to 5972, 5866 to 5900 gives 1.11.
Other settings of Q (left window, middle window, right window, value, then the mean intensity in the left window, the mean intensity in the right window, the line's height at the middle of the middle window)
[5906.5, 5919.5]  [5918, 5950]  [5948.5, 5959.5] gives 0.7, 10.1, 10.6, 10.3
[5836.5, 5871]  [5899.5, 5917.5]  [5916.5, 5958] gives 0.7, 10.4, 10.2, 10.2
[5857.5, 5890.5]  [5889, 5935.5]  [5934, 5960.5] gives 2.9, 9.85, 10.4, 10.1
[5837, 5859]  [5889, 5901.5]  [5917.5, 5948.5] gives 2.1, 10.3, 10.1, 10.2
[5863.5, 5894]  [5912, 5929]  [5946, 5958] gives 0.2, 9.58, 10.7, 10.2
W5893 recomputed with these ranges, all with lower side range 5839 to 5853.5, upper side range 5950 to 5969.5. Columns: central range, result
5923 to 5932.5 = 0.53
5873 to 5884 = 0.88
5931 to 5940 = 0.56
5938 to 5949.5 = -0.37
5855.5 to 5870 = 0.07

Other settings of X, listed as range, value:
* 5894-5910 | 9.17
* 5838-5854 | 10.4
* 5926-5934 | 9.47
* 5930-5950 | 10.1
